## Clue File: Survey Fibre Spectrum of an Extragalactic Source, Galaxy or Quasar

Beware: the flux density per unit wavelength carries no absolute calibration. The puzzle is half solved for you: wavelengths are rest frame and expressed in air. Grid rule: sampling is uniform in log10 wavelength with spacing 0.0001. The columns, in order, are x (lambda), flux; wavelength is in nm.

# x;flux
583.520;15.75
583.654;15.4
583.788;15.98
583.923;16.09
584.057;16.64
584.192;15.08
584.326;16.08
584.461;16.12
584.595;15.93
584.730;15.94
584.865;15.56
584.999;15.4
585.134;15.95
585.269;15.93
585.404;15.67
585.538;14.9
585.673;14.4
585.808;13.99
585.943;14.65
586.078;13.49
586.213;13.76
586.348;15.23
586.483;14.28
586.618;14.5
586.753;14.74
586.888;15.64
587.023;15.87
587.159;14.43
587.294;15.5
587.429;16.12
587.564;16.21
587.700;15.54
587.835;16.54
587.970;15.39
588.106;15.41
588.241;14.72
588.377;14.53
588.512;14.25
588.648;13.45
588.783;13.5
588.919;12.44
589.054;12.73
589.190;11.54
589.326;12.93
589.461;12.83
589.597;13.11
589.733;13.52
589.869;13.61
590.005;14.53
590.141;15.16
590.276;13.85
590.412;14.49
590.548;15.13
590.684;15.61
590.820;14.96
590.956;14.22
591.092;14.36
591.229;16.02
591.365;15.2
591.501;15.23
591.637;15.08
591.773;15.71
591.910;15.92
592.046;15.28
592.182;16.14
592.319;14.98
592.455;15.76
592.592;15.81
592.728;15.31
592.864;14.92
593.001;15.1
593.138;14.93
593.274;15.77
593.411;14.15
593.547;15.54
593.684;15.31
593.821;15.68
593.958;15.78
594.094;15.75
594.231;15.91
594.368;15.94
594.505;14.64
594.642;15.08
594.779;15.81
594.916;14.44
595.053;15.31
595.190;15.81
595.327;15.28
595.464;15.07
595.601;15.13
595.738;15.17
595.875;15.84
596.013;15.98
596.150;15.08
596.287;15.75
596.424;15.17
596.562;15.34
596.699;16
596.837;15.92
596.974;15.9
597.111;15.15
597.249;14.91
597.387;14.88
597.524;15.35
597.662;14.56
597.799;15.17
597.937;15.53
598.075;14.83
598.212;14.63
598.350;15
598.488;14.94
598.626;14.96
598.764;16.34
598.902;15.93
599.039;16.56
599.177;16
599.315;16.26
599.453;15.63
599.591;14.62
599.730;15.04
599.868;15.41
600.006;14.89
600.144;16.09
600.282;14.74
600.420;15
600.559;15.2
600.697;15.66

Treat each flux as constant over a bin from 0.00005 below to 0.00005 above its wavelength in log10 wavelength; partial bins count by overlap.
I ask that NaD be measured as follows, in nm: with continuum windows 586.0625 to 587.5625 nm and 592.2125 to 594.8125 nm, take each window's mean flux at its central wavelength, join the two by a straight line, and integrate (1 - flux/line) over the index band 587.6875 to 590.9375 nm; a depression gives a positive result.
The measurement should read 0.21 nm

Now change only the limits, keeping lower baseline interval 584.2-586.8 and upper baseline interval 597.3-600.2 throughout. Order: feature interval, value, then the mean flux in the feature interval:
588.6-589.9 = 0.19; 12.9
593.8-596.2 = -0.02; 15.4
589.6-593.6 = 0.05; 15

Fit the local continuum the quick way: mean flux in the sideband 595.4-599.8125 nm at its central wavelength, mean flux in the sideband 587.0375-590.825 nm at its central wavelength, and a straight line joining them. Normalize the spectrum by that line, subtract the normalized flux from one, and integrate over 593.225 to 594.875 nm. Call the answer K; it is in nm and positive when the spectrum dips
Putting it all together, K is -0.05 nm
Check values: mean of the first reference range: 14.4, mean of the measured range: 15.4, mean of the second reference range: 15.4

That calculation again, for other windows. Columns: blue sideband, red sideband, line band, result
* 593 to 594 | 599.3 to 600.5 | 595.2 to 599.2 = -0.04 nm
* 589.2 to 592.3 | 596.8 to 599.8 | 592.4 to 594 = -0.05 nm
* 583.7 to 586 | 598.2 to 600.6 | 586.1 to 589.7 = 0.26 nm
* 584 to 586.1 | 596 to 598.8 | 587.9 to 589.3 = 0.14 nm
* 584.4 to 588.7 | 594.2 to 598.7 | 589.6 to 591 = 0.07 nm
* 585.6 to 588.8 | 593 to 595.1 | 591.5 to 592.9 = -0.03 nm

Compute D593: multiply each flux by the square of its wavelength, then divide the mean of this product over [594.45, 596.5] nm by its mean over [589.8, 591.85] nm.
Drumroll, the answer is 1.0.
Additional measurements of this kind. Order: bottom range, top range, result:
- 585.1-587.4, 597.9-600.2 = 1.08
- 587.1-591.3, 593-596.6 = 1.09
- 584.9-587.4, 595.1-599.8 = 1.07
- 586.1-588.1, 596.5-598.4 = 1.04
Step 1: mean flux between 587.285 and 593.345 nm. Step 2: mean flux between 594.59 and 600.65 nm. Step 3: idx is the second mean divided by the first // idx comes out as 1.04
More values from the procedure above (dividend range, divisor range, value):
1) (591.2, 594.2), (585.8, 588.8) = 1.04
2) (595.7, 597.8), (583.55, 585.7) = 0.98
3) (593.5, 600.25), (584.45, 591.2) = 1.05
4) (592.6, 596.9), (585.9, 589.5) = 1.06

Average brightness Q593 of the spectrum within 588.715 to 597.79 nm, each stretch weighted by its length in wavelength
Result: 15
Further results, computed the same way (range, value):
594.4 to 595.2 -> 15.2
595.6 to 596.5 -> 15.5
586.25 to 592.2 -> 14.7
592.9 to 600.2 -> 15.4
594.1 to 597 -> 15.5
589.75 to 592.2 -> 15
